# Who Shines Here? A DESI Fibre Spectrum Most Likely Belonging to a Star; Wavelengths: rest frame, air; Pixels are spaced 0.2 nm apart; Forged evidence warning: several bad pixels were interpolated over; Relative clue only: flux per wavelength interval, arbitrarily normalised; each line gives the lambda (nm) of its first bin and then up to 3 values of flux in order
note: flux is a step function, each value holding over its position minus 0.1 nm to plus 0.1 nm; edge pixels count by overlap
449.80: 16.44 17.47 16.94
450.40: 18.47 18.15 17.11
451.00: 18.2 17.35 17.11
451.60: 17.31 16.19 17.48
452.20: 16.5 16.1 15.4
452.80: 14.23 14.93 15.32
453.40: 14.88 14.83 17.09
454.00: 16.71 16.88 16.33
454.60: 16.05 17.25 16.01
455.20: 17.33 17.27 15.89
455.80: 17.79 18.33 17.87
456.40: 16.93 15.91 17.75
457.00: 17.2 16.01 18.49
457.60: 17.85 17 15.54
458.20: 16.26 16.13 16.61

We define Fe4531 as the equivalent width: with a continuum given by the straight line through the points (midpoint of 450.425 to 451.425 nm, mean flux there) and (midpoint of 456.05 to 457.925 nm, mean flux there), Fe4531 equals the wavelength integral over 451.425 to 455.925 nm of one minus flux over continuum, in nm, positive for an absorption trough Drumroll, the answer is 0.31 nm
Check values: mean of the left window 17.7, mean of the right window 17.2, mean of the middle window 16.3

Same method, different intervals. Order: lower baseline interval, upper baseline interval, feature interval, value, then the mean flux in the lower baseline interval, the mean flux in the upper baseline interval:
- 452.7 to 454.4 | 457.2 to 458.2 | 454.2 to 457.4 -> -0.116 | 15.7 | 17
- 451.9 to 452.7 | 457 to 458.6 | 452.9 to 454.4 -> 0.057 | 16.4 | 16.8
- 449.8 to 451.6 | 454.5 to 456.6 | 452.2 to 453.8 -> 0.182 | 17.5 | 17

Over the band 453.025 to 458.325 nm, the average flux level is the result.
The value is 16.7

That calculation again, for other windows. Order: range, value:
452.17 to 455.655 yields 16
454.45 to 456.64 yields 17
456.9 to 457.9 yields 17.3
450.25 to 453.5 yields 16.6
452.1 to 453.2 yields 15.4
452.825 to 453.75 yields 15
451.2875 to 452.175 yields 17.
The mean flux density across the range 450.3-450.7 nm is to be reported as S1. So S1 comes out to 18.3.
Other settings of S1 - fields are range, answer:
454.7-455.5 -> 17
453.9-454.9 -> 16.6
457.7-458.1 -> 16.3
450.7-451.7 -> 17.4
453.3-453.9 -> 15.6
